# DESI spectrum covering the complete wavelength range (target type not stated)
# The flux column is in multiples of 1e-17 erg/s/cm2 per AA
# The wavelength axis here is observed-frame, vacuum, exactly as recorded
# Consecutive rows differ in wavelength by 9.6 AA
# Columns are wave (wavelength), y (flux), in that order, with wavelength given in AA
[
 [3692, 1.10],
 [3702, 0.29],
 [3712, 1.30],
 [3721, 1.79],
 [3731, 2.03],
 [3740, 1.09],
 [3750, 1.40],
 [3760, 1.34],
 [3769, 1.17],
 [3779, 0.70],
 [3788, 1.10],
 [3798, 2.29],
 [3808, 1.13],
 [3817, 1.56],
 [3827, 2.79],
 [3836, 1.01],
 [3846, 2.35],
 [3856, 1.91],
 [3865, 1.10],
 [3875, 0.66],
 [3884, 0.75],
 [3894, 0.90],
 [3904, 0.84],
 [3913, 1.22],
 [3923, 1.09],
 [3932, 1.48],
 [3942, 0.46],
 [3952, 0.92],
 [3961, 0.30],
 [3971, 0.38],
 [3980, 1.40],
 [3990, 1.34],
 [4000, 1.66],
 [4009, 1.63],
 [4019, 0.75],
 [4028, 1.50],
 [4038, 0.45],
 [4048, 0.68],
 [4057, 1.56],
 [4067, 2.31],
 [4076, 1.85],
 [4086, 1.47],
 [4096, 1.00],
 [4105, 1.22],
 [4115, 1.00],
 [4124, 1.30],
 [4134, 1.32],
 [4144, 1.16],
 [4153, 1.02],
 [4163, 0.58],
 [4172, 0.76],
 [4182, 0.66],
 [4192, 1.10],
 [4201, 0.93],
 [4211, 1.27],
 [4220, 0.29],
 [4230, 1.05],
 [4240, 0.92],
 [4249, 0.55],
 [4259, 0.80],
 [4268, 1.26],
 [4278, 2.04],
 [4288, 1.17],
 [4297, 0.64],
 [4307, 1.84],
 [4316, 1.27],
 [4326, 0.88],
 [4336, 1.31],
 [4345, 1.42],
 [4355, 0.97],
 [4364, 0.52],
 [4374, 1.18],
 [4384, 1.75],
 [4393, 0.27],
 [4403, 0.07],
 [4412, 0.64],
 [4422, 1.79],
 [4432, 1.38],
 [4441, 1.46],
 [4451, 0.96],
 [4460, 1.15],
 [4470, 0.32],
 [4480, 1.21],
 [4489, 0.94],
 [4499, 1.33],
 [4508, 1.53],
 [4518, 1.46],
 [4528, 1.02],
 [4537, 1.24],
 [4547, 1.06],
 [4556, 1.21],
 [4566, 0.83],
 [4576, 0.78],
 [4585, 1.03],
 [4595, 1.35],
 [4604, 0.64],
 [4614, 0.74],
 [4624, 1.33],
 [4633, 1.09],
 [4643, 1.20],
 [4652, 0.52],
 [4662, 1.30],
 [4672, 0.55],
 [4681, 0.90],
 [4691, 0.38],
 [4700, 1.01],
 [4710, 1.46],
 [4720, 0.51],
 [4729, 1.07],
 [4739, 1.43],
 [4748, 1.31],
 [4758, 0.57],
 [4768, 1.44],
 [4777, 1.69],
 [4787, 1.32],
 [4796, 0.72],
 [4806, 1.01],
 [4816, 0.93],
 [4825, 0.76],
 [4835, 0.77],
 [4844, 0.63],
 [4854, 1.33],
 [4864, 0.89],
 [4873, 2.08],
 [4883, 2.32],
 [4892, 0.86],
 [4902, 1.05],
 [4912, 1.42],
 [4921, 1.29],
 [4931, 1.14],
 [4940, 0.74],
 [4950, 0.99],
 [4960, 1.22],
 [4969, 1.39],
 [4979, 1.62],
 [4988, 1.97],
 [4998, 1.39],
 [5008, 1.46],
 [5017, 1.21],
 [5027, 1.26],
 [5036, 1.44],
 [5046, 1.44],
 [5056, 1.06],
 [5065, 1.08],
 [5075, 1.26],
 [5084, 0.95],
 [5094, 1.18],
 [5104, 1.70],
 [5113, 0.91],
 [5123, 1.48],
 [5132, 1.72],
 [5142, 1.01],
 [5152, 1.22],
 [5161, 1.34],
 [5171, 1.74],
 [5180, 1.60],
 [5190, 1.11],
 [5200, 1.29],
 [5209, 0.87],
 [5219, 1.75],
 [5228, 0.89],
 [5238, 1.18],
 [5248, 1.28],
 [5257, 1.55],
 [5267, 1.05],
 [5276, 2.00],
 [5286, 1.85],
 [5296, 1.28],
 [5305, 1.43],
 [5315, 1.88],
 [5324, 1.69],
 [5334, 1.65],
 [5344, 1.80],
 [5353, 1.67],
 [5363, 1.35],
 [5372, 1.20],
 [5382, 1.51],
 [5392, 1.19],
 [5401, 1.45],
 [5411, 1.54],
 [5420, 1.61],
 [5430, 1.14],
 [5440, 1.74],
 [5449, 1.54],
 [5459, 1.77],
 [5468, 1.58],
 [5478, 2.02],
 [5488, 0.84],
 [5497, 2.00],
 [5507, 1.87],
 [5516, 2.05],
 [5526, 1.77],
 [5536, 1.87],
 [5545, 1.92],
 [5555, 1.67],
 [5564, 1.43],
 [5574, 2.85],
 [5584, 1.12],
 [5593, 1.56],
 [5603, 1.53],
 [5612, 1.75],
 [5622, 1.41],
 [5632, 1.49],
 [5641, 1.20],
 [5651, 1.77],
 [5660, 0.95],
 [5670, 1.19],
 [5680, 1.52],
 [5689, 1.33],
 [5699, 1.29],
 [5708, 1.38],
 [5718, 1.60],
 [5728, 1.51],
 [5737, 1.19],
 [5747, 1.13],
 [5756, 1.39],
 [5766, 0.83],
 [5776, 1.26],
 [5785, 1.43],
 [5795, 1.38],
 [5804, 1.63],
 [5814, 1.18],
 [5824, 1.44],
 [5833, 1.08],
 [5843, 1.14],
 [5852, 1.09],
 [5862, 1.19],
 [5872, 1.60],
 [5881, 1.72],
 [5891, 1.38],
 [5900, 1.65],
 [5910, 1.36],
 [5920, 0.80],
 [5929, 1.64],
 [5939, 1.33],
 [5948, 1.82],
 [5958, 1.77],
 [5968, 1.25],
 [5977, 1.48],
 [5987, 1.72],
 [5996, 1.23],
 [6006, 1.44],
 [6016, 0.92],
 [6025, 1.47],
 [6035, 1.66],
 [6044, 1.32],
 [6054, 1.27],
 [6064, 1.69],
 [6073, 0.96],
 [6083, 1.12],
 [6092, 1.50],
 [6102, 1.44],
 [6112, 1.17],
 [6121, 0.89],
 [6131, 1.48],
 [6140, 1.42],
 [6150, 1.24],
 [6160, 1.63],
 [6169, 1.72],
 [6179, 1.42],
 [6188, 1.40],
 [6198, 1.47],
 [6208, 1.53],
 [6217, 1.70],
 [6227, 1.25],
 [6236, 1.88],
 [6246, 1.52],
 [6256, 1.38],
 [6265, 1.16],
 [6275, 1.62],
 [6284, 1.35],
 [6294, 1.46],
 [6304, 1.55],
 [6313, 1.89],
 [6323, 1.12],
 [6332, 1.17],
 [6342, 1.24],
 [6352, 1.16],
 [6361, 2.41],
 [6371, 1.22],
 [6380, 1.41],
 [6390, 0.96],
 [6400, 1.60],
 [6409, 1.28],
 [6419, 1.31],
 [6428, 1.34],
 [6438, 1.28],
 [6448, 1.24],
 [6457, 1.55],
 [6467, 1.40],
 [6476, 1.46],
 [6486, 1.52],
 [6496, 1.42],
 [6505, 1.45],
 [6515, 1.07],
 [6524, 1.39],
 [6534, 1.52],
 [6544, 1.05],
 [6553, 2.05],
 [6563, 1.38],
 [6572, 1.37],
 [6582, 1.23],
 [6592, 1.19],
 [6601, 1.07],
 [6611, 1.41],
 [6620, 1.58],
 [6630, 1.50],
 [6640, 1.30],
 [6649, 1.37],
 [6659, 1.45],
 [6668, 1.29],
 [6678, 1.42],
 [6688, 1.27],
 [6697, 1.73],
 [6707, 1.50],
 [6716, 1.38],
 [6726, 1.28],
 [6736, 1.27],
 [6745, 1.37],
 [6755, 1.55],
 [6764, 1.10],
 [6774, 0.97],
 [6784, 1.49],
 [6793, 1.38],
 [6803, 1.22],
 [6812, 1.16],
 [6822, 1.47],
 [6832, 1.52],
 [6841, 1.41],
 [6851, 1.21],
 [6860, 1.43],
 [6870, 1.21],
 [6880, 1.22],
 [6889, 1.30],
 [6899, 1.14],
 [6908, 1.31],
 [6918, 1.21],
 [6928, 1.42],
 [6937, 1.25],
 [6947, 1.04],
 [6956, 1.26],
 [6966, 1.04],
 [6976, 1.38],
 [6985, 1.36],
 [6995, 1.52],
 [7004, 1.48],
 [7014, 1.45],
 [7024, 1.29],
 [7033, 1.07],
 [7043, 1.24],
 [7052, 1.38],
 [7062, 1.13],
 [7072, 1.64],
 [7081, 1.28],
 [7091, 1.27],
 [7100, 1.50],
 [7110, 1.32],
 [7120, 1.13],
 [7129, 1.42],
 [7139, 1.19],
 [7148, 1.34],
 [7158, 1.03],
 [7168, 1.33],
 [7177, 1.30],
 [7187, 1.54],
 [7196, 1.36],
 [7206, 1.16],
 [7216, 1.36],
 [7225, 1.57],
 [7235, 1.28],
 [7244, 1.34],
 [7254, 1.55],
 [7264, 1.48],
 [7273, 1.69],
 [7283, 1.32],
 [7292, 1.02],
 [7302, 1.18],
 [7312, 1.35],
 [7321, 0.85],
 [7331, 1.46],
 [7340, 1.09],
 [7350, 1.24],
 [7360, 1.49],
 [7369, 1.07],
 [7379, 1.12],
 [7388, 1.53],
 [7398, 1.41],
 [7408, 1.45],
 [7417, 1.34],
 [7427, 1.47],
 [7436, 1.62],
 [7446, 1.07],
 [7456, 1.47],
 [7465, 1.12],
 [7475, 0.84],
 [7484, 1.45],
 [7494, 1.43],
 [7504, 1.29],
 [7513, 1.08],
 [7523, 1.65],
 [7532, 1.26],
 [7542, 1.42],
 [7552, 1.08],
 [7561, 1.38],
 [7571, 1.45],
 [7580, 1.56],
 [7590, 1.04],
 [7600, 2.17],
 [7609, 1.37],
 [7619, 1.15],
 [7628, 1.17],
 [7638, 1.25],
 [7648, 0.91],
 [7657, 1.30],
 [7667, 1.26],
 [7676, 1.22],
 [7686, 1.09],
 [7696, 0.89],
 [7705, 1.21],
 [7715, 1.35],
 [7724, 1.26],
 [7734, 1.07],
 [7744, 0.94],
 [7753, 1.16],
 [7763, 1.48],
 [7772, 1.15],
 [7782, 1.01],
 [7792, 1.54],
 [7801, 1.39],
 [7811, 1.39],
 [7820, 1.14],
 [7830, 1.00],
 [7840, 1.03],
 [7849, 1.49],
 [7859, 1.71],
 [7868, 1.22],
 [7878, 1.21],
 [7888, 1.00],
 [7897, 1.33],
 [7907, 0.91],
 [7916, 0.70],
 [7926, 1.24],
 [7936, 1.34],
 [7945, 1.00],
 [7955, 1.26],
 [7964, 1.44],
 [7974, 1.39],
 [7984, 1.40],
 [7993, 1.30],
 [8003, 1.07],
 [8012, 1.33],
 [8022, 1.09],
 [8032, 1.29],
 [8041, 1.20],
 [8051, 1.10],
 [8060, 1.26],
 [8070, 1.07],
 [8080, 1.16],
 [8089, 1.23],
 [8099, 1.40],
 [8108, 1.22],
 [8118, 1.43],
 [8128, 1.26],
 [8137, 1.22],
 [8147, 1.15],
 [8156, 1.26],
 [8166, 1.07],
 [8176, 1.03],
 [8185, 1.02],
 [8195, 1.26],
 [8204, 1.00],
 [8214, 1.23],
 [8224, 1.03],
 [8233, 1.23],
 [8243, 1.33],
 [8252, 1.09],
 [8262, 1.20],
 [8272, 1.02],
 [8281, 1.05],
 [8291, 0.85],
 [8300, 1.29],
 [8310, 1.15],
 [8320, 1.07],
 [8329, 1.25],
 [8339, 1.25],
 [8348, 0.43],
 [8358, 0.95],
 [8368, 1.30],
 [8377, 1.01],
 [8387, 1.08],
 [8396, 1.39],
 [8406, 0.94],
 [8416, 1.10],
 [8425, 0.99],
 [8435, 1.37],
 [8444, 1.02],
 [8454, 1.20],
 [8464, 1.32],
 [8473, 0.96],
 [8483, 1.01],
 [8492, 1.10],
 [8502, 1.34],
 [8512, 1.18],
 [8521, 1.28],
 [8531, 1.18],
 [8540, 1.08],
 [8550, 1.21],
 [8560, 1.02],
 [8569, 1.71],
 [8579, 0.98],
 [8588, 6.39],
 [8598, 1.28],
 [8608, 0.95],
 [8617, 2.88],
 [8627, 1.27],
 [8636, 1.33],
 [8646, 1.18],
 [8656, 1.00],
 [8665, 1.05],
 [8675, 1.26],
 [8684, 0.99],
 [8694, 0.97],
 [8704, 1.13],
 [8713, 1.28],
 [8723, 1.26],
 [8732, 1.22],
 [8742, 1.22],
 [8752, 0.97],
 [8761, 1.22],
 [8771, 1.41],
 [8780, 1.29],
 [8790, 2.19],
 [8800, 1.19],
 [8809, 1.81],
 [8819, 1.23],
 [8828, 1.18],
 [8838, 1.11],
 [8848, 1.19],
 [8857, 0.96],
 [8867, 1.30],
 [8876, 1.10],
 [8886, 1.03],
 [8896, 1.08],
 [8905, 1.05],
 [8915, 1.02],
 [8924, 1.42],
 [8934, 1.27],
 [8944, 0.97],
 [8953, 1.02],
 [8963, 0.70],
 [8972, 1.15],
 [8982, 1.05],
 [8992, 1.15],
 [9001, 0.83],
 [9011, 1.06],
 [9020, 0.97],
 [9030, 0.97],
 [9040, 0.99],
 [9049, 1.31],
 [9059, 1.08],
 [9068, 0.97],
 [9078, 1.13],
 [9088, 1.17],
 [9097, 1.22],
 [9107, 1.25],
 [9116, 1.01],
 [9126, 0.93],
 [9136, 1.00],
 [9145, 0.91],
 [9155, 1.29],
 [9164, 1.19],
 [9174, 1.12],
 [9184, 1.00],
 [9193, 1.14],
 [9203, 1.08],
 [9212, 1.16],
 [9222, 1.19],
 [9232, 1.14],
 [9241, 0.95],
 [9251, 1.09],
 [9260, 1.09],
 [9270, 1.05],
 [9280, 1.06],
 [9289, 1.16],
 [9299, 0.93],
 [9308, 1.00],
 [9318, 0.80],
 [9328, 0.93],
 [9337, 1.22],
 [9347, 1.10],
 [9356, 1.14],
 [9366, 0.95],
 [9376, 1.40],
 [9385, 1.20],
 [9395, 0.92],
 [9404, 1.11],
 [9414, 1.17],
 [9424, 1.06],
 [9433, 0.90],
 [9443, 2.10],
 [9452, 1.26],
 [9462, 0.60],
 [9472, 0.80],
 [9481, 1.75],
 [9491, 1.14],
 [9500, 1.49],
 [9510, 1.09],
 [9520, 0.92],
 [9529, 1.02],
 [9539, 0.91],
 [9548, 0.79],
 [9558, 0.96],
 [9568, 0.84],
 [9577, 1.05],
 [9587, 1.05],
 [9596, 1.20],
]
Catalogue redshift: 0.308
